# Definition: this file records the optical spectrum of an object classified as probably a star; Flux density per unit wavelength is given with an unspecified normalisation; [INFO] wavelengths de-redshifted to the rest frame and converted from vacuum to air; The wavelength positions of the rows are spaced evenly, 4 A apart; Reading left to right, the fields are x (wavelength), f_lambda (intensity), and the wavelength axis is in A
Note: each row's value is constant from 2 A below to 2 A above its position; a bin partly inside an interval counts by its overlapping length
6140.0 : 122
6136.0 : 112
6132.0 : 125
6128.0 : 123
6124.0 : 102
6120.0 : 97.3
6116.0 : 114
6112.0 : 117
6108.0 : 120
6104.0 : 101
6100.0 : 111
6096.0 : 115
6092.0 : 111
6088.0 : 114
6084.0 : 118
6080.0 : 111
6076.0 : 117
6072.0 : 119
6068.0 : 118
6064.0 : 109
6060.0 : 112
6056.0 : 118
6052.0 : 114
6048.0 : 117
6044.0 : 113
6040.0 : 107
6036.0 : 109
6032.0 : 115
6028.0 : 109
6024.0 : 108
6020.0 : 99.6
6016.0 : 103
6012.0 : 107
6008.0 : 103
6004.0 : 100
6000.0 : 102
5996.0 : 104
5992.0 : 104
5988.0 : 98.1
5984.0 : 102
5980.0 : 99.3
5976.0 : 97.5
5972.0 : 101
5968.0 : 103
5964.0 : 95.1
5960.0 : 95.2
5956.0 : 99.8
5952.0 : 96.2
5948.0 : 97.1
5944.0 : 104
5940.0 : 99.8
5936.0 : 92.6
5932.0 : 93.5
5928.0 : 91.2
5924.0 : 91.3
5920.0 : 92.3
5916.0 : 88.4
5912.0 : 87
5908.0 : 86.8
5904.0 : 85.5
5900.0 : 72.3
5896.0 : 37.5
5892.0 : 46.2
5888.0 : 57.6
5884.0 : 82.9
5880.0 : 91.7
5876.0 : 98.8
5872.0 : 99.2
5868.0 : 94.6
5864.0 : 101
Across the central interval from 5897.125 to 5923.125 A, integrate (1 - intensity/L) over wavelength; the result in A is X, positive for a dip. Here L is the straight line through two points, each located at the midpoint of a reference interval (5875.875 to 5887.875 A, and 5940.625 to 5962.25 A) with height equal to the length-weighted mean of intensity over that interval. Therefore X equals 1.8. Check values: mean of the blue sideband 84.7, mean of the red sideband 98.5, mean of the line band 84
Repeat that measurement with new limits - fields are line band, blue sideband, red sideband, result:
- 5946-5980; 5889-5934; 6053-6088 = -2.87 A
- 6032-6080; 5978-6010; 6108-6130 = -3.31 A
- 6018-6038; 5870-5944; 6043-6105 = -0.49 A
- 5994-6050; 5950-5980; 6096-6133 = -1.78 A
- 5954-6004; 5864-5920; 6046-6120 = -2.36 A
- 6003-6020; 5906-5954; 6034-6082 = 0.52 A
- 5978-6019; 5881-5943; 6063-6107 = -2.14 A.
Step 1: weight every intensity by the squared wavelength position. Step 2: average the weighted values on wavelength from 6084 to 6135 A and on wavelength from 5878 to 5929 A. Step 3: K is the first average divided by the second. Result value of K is 1.56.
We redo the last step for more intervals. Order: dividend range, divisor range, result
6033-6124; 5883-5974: 1.36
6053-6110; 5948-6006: 1.18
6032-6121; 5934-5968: 1.21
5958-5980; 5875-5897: 1.46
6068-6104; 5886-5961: 1.42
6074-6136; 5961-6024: 1.16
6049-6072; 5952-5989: 1.20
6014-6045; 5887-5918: 1.59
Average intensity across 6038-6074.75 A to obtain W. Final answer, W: 114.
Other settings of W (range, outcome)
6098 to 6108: 109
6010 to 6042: 107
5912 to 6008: 97.6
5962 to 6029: 102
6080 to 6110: 113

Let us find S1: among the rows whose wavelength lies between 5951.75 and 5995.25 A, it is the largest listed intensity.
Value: 104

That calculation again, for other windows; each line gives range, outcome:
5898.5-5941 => 99.8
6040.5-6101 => 119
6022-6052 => 117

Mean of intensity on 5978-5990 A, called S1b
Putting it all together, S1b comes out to 99.8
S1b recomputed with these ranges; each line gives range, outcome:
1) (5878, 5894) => 69.6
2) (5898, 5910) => 81.5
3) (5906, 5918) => 87.4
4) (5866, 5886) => 93.4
